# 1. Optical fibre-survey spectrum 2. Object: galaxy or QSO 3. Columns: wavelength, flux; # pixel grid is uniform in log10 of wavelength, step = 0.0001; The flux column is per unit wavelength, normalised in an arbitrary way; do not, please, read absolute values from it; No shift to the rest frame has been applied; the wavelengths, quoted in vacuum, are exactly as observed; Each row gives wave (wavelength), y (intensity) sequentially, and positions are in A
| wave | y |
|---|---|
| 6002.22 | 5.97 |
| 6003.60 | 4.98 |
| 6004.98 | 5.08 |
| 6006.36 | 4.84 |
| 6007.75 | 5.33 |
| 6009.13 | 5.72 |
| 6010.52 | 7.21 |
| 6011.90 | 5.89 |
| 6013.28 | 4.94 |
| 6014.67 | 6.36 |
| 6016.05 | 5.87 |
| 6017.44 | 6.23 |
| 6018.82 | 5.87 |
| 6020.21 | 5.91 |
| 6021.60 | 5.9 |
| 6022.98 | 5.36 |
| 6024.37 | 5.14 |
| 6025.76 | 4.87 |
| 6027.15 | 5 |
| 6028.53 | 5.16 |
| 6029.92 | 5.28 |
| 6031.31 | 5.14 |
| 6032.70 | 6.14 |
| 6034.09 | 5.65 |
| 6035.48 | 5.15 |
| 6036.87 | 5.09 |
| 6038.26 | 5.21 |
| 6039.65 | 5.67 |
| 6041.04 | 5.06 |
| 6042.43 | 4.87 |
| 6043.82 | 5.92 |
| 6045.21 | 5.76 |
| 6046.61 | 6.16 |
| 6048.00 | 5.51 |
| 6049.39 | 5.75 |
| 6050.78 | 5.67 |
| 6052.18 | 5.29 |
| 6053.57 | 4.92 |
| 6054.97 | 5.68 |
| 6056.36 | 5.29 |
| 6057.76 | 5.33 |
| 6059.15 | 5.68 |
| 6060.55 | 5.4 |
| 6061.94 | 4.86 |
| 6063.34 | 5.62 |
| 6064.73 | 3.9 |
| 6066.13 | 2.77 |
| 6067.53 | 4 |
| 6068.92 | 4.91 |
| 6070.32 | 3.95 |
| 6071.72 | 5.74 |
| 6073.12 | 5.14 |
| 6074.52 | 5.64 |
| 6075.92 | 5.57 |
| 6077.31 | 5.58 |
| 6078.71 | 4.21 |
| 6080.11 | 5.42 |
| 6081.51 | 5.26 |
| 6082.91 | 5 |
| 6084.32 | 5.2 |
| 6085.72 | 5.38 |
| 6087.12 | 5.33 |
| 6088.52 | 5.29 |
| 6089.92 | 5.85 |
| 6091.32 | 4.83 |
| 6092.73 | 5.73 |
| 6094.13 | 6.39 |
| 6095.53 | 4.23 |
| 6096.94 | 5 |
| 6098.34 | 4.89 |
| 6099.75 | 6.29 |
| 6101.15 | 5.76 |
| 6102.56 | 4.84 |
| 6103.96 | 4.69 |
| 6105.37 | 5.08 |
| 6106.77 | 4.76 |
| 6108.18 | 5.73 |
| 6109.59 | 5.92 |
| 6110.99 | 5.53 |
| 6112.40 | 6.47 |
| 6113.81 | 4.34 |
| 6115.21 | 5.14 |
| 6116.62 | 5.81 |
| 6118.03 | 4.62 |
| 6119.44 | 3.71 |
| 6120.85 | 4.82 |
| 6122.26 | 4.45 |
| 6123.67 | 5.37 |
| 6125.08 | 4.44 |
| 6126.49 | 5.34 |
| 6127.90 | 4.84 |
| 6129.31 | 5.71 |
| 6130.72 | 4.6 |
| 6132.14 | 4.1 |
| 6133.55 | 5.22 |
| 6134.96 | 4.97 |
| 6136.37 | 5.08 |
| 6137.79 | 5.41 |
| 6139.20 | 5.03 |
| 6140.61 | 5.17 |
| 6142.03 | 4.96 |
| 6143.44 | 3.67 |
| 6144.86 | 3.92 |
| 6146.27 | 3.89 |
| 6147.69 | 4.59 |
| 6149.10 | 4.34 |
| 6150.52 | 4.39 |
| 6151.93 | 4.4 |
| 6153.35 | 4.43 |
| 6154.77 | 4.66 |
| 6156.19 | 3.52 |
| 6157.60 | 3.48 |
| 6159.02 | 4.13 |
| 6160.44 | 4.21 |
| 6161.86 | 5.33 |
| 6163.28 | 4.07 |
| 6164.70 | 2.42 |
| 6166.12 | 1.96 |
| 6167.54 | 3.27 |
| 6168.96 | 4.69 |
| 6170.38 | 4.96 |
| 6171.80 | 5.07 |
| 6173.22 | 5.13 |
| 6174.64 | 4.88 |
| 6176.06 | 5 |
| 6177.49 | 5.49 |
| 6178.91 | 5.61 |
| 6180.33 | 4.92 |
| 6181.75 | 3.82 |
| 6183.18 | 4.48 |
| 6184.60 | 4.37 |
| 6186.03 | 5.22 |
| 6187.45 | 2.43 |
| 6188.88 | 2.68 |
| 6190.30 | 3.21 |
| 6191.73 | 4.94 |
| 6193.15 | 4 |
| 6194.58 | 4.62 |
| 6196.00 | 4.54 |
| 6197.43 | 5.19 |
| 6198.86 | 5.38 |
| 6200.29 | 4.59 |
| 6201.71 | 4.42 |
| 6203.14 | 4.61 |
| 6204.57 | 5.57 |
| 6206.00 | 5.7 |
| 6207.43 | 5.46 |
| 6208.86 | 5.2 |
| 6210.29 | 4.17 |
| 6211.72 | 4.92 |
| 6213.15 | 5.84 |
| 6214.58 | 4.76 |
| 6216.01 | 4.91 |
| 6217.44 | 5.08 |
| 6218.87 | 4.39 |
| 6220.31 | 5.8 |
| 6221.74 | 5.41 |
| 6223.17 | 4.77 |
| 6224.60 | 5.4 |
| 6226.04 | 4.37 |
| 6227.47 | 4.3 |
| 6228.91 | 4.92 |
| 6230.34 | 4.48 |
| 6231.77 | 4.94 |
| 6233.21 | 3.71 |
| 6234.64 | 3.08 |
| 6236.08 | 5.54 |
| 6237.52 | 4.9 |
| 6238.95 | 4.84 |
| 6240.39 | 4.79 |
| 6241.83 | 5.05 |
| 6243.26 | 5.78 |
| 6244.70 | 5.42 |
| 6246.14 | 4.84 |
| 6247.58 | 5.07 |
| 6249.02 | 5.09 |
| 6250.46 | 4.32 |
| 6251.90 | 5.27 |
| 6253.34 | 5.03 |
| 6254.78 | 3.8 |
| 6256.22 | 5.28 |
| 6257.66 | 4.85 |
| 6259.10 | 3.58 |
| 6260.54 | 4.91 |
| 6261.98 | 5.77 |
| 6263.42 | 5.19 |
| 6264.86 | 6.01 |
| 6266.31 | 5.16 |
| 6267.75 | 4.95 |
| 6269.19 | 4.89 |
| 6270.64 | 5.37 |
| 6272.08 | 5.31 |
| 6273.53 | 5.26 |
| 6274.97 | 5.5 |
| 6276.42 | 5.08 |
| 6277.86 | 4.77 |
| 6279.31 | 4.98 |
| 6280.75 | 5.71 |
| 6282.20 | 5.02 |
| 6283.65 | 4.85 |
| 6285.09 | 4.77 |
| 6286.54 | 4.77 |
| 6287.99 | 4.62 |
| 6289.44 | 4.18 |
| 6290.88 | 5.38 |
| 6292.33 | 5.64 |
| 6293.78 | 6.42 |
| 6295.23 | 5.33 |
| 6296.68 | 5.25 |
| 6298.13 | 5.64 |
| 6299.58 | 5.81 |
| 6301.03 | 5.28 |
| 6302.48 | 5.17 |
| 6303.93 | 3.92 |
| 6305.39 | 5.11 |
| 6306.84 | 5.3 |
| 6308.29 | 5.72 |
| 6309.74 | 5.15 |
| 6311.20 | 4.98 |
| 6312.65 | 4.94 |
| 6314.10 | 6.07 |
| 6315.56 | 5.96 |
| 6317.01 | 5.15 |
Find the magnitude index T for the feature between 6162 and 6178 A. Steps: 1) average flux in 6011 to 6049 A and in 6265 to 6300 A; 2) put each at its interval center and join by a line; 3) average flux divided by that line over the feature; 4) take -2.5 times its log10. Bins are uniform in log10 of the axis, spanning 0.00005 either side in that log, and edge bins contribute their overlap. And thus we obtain 0.24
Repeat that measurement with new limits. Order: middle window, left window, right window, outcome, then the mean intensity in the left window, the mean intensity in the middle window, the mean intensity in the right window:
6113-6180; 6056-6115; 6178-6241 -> 0.08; 5.16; 4.57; 4.69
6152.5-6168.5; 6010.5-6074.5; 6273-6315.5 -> 0.36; 5.34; 3.79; 5.21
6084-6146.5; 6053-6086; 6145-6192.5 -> -0.09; 5.01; 5.07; 4.24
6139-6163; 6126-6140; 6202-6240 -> 0.15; 5.03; 4.34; 4.88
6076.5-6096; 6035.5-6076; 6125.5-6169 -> -0.08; 5.18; 5.28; 4.37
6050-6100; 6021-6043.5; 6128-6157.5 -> -0.02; 5.3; 5.14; 4.58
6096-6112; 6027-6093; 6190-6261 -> -0.04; 5.23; 5.32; 4.83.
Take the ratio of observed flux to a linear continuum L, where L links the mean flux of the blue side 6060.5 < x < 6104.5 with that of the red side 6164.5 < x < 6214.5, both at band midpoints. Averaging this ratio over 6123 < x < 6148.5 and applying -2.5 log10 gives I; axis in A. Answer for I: 0.01 mag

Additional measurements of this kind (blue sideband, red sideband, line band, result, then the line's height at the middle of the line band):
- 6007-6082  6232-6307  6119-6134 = 0.095 mag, 5.23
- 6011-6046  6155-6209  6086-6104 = -0.063 mag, 5.04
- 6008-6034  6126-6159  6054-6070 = 0.099 mag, 5.3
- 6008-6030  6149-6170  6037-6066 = -0.009 mag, 5.28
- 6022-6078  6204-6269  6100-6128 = 0.004 mag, 5.13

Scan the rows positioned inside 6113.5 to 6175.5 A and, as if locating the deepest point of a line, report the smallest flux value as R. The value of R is 1.96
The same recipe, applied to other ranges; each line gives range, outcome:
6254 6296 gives 3.58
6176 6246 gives 2.43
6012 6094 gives 2.77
